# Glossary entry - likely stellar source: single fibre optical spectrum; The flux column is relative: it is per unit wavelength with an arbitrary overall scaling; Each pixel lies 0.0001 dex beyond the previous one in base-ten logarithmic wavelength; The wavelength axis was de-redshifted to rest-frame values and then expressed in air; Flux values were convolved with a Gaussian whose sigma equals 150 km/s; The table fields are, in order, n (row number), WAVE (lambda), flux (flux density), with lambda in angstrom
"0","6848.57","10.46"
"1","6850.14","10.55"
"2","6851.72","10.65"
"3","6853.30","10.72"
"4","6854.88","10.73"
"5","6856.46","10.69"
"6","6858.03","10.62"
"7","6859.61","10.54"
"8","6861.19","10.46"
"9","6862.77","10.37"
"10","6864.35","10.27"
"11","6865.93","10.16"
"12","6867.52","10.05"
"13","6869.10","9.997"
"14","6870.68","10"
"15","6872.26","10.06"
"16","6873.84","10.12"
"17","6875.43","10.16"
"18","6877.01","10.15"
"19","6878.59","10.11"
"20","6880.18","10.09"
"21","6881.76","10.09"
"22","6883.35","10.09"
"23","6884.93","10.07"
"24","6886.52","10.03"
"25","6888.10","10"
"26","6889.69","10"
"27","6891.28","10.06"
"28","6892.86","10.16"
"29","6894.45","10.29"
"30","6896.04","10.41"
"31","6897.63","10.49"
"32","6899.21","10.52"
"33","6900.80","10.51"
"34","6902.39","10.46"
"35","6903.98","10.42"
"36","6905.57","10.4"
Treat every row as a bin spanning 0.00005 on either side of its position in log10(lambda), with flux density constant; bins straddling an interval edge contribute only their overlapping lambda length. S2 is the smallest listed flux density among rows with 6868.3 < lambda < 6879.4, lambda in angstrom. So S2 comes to 9.997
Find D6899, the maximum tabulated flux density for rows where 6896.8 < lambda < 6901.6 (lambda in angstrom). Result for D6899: 10.52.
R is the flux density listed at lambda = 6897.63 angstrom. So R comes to 10.49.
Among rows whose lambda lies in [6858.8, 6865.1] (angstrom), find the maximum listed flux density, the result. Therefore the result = 10.54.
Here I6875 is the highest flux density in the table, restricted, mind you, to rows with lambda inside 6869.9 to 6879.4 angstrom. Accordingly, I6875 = 10.16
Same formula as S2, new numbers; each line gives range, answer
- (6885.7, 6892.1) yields 10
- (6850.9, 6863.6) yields 10.37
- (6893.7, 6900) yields 10.29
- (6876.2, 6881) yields 10.09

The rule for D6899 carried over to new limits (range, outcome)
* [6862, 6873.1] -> 10.37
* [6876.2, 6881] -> 10.15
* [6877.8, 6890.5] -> 10.11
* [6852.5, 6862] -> 10.73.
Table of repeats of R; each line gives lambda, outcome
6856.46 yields 10.69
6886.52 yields 10.03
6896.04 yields 10.41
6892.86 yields 10.16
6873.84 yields 10.12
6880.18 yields 10.09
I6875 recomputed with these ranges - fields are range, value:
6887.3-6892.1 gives 10.06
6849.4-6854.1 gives 10.72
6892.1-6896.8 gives 10.41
